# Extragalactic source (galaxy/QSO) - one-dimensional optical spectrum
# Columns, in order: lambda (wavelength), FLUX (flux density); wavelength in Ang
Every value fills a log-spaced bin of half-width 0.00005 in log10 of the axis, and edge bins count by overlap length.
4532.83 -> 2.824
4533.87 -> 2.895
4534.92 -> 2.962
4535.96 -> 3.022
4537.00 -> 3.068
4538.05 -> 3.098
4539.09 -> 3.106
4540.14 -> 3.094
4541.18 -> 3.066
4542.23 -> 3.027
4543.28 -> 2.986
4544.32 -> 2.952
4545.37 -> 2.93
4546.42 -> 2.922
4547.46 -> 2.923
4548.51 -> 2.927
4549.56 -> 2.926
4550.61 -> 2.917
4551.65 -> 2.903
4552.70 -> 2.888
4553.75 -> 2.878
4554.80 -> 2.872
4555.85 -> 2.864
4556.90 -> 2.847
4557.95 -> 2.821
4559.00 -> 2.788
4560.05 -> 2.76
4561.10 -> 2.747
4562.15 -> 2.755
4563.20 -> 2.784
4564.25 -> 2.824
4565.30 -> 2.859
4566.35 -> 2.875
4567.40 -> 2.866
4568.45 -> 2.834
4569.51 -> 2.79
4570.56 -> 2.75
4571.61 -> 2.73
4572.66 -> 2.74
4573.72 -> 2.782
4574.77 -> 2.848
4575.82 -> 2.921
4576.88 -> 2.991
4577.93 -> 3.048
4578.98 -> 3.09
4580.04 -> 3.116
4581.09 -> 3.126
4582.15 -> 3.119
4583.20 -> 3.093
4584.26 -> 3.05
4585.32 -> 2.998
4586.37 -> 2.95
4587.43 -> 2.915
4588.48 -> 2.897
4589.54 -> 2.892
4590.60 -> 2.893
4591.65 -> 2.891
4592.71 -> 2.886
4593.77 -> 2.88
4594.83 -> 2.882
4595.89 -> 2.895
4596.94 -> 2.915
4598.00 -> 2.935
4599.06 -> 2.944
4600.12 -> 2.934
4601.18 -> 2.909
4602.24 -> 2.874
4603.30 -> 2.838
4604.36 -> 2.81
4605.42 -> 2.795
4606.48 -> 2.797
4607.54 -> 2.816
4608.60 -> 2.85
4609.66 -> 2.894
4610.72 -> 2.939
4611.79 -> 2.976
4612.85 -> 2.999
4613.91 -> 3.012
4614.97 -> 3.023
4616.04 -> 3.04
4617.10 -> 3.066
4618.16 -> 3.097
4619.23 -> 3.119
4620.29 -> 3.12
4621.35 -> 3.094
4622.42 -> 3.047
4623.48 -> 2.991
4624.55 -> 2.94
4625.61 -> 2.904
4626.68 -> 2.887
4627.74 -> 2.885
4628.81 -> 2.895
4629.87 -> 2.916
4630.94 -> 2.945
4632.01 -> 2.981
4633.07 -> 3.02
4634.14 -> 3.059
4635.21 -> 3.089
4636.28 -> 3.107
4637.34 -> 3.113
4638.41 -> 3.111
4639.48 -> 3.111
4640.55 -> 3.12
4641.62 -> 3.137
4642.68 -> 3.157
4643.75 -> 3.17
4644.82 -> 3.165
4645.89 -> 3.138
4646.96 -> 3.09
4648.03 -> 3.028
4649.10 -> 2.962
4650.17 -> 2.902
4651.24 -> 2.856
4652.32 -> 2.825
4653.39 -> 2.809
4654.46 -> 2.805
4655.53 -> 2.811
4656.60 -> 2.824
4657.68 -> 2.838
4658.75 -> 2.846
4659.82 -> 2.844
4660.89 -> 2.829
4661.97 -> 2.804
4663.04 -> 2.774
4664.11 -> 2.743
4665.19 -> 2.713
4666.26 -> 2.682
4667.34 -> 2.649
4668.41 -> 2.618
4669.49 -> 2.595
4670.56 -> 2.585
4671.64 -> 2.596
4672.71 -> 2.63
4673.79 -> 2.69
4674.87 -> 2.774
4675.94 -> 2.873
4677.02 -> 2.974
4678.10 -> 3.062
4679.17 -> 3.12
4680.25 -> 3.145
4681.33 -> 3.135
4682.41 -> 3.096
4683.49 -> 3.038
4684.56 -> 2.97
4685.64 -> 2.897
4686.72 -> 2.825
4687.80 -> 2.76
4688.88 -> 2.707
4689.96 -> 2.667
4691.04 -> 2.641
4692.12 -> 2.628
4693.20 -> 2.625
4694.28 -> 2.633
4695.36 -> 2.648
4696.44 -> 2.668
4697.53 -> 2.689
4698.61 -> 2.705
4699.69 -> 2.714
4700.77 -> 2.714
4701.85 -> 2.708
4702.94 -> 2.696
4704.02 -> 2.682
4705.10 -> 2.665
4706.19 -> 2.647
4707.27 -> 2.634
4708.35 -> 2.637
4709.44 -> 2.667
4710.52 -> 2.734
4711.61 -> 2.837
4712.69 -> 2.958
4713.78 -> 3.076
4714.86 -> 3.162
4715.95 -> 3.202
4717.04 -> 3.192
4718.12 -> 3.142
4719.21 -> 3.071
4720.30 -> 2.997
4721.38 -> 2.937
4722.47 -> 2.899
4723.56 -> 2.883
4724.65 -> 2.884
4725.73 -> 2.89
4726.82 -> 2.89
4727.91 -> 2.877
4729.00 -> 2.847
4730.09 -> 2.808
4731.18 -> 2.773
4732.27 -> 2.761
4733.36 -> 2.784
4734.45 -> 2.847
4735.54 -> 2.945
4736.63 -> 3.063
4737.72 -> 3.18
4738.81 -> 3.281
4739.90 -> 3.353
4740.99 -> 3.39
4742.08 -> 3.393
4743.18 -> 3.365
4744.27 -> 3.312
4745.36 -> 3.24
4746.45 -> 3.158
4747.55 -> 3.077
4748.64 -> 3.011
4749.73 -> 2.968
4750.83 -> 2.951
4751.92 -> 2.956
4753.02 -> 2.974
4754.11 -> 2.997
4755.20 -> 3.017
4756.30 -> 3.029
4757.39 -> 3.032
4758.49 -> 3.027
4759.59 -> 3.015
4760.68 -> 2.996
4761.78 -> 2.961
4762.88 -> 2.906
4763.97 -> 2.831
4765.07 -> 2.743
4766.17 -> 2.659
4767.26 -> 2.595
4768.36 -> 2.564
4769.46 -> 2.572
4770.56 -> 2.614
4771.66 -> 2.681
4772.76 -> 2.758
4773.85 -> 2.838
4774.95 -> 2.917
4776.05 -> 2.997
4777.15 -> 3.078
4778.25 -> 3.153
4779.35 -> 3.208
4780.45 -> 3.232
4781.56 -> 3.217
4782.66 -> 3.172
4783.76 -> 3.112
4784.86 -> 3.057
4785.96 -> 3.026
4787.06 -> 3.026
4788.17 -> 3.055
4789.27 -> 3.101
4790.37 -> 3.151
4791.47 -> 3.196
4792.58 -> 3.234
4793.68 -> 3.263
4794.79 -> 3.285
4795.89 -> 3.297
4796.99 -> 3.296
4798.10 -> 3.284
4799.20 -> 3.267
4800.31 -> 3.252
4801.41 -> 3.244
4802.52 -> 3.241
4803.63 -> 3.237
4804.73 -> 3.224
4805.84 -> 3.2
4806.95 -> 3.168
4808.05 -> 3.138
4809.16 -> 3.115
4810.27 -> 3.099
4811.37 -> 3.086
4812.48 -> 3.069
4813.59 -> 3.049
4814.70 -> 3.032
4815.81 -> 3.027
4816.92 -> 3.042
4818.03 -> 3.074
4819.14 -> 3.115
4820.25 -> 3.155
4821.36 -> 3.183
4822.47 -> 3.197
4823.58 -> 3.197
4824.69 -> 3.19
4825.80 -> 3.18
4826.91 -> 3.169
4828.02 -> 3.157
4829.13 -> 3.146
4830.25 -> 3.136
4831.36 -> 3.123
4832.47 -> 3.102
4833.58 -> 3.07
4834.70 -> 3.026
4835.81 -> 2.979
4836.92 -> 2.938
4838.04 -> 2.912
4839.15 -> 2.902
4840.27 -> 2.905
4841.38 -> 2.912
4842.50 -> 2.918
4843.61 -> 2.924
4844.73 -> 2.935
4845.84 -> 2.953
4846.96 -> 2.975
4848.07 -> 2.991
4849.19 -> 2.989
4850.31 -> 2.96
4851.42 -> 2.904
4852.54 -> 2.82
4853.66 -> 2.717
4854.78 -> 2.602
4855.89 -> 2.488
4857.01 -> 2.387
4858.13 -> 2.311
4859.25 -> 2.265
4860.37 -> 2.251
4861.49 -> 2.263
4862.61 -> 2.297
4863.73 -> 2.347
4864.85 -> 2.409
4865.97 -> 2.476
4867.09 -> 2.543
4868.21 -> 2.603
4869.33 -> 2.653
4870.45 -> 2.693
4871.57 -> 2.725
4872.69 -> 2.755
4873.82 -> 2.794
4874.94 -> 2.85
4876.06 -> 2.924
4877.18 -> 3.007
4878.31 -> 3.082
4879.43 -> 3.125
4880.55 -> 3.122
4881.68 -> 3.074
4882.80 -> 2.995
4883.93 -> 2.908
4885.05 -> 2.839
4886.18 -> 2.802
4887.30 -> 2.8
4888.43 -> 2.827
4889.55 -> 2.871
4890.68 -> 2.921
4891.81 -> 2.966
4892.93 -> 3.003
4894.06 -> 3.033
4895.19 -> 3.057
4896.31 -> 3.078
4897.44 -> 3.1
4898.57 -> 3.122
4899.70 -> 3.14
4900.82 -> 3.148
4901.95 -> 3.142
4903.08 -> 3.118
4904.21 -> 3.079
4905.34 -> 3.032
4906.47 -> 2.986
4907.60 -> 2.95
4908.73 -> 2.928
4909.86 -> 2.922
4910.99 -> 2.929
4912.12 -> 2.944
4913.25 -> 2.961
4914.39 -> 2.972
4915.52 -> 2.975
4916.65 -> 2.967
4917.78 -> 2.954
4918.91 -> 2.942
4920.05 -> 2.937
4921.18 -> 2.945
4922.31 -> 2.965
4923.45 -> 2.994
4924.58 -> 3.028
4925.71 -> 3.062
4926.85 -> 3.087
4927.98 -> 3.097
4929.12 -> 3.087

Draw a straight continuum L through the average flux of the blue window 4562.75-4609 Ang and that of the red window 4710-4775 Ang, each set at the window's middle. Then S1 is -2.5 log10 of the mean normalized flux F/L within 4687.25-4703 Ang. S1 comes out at 0.10 mag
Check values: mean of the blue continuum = 2.9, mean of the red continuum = 2.96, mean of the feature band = 2.68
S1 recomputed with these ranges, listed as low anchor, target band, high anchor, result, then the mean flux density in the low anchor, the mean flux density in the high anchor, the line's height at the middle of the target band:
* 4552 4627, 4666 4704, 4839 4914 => 0.04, 2.92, 2.84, 2.89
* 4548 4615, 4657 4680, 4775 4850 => 0.07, 2.9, 3.11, 2.98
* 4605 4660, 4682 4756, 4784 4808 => 0.07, 2.98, 3.19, 3.09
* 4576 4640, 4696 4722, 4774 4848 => 0.07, 2.97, 3.11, 3.04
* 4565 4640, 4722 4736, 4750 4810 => 0.06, 2.95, 3.04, 3.01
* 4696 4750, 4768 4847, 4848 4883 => -0.10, 2.94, 2.69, 2.79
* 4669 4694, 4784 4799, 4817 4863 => -0.11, 2.83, 2.9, 2.88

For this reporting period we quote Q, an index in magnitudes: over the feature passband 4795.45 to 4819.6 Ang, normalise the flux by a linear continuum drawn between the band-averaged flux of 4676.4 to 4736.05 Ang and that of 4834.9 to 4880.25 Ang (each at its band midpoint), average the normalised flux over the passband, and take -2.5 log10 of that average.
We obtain -0.14 mag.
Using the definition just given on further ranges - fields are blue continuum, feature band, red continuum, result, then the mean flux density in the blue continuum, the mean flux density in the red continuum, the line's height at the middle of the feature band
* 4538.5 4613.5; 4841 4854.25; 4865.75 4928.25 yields 0.010 mag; 2.91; 2.95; 2.94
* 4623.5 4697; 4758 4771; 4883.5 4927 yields 0.052 mag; 2.88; 2.98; 2.93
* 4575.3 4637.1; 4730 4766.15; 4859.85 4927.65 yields -0.037 mag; 2.97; 2.89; 2.93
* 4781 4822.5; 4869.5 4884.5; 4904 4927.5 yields 0.043 mag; 3.16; 2.98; 3.04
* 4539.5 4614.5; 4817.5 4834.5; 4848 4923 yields -0.104 mag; 2.91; 2.85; 2.86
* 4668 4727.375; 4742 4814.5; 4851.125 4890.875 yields -0.108 mag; 2.83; 2.7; 2.77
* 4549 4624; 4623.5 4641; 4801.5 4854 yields -0.022 mag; 2.92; 3.06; 2.94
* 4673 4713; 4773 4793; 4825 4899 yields -0.100 mag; 2.79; 2.85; 2.82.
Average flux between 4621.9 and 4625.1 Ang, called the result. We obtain 3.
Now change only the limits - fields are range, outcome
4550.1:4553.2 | 2.91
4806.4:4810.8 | 3.13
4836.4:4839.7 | 2.92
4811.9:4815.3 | 3.04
